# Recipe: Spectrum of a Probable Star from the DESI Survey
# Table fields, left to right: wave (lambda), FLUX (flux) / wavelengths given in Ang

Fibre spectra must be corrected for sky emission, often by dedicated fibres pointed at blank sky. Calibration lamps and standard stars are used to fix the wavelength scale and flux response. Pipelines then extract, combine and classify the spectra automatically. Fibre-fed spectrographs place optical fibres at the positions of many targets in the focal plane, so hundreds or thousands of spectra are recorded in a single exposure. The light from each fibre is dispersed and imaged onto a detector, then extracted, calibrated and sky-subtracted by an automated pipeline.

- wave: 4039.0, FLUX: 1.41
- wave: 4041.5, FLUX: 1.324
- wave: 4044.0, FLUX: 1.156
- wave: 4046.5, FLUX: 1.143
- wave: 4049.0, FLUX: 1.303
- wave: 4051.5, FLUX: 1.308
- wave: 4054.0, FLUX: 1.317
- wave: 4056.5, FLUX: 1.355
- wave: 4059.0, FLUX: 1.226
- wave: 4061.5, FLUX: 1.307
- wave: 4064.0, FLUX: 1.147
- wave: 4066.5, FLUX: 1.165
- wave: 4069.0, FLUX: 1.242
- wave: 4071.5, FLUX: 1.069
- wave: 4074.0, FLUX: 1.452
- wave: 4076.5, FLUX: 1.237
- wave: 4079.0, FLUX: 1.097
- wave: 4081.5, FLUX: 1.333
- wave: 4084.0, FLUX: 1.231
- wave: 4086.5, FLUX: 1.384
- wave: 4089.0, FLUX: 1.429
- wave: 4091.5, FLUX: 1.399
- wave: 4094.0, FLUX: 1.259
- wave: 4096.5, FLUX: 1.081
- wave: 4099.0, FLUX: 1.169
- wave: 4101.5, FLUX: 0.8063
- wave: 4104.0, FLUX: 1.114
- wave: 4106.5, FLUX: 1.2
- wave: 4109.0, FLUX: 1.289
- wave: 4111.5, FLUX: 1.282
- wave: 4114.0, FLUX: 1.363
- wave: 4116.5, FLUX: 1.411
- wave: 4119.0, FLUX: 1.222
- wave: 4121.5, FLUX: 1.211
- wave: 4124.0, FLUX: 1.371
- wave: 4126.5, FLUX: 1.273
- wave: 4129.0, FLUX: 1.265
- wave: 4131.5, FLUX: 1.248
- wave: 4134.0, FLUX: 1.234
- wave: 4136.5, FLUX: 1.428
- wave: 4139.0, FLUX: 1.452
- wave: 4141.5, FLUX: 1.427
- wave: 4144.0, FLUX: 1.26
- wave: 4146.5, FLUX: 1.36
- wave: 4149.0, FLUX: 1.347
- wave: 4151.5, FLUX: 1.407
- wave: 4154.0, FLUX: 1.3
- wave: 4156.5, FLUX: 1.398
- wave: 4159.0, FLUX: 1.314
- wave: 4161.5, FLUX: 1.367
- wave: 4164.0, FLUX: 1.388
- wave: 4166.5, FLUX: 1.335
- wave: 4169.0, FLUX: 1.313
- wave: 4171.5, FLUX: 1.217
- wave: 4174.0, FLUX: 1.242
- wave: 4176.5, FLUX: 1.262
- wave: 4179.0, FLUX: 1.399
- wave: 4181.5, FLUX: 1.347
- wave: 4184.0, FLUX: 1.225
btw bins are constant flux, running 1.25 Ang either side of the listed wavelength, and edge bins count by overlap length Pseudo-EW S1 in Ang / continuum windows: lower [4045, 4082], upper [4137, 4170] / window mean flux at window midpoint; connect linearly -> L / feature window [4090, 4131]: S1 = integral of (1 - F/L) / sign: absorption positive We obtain 2.3 Ang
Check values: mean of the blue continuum 1.24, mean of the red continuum 1.36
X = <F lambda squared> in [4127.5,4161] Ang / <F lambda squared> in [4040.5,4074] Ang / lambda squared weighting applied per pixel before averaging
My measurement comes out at 1.1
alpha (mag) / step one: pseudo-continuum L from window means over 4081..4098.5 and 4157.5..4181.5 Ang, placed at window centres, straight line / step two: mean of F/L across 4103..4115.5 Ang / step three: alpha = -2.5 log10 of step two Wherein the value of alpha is 0.04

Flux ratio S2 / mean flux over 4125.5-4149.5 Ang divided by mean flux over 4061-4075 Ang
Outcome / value 1.1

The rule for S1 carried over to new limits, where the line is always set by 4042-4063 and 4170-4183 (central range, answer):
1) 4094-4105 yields 1.8 Ang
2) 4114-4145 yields -0.9 Ang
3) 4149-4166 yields -0.9 Ang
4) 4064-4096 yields 0.2 Ang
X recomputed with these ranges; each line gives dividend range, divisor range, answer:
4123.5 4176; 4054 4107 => 1.12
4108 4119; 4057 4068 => 1.11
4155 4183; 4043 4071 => 1.13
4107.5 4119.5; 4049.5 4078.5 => 1.08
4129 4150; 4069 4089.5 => 1.09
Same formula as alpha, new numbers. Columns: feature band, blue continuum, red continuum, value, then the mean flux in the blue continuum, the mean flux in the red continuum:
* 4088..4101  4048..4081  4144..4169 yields 0.038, 1.25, 1.35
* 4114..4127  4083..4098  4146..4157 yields 0.018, 1.3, 1.36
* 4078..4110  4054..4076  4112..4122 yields 0.057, 1.25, 1.31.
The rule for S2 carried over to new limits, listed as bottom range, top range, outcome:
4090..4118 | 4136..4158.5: 1.13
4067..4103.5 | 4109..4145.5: 1.08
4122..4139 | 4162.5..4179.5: 1.00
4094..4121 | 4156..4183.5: 1.10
